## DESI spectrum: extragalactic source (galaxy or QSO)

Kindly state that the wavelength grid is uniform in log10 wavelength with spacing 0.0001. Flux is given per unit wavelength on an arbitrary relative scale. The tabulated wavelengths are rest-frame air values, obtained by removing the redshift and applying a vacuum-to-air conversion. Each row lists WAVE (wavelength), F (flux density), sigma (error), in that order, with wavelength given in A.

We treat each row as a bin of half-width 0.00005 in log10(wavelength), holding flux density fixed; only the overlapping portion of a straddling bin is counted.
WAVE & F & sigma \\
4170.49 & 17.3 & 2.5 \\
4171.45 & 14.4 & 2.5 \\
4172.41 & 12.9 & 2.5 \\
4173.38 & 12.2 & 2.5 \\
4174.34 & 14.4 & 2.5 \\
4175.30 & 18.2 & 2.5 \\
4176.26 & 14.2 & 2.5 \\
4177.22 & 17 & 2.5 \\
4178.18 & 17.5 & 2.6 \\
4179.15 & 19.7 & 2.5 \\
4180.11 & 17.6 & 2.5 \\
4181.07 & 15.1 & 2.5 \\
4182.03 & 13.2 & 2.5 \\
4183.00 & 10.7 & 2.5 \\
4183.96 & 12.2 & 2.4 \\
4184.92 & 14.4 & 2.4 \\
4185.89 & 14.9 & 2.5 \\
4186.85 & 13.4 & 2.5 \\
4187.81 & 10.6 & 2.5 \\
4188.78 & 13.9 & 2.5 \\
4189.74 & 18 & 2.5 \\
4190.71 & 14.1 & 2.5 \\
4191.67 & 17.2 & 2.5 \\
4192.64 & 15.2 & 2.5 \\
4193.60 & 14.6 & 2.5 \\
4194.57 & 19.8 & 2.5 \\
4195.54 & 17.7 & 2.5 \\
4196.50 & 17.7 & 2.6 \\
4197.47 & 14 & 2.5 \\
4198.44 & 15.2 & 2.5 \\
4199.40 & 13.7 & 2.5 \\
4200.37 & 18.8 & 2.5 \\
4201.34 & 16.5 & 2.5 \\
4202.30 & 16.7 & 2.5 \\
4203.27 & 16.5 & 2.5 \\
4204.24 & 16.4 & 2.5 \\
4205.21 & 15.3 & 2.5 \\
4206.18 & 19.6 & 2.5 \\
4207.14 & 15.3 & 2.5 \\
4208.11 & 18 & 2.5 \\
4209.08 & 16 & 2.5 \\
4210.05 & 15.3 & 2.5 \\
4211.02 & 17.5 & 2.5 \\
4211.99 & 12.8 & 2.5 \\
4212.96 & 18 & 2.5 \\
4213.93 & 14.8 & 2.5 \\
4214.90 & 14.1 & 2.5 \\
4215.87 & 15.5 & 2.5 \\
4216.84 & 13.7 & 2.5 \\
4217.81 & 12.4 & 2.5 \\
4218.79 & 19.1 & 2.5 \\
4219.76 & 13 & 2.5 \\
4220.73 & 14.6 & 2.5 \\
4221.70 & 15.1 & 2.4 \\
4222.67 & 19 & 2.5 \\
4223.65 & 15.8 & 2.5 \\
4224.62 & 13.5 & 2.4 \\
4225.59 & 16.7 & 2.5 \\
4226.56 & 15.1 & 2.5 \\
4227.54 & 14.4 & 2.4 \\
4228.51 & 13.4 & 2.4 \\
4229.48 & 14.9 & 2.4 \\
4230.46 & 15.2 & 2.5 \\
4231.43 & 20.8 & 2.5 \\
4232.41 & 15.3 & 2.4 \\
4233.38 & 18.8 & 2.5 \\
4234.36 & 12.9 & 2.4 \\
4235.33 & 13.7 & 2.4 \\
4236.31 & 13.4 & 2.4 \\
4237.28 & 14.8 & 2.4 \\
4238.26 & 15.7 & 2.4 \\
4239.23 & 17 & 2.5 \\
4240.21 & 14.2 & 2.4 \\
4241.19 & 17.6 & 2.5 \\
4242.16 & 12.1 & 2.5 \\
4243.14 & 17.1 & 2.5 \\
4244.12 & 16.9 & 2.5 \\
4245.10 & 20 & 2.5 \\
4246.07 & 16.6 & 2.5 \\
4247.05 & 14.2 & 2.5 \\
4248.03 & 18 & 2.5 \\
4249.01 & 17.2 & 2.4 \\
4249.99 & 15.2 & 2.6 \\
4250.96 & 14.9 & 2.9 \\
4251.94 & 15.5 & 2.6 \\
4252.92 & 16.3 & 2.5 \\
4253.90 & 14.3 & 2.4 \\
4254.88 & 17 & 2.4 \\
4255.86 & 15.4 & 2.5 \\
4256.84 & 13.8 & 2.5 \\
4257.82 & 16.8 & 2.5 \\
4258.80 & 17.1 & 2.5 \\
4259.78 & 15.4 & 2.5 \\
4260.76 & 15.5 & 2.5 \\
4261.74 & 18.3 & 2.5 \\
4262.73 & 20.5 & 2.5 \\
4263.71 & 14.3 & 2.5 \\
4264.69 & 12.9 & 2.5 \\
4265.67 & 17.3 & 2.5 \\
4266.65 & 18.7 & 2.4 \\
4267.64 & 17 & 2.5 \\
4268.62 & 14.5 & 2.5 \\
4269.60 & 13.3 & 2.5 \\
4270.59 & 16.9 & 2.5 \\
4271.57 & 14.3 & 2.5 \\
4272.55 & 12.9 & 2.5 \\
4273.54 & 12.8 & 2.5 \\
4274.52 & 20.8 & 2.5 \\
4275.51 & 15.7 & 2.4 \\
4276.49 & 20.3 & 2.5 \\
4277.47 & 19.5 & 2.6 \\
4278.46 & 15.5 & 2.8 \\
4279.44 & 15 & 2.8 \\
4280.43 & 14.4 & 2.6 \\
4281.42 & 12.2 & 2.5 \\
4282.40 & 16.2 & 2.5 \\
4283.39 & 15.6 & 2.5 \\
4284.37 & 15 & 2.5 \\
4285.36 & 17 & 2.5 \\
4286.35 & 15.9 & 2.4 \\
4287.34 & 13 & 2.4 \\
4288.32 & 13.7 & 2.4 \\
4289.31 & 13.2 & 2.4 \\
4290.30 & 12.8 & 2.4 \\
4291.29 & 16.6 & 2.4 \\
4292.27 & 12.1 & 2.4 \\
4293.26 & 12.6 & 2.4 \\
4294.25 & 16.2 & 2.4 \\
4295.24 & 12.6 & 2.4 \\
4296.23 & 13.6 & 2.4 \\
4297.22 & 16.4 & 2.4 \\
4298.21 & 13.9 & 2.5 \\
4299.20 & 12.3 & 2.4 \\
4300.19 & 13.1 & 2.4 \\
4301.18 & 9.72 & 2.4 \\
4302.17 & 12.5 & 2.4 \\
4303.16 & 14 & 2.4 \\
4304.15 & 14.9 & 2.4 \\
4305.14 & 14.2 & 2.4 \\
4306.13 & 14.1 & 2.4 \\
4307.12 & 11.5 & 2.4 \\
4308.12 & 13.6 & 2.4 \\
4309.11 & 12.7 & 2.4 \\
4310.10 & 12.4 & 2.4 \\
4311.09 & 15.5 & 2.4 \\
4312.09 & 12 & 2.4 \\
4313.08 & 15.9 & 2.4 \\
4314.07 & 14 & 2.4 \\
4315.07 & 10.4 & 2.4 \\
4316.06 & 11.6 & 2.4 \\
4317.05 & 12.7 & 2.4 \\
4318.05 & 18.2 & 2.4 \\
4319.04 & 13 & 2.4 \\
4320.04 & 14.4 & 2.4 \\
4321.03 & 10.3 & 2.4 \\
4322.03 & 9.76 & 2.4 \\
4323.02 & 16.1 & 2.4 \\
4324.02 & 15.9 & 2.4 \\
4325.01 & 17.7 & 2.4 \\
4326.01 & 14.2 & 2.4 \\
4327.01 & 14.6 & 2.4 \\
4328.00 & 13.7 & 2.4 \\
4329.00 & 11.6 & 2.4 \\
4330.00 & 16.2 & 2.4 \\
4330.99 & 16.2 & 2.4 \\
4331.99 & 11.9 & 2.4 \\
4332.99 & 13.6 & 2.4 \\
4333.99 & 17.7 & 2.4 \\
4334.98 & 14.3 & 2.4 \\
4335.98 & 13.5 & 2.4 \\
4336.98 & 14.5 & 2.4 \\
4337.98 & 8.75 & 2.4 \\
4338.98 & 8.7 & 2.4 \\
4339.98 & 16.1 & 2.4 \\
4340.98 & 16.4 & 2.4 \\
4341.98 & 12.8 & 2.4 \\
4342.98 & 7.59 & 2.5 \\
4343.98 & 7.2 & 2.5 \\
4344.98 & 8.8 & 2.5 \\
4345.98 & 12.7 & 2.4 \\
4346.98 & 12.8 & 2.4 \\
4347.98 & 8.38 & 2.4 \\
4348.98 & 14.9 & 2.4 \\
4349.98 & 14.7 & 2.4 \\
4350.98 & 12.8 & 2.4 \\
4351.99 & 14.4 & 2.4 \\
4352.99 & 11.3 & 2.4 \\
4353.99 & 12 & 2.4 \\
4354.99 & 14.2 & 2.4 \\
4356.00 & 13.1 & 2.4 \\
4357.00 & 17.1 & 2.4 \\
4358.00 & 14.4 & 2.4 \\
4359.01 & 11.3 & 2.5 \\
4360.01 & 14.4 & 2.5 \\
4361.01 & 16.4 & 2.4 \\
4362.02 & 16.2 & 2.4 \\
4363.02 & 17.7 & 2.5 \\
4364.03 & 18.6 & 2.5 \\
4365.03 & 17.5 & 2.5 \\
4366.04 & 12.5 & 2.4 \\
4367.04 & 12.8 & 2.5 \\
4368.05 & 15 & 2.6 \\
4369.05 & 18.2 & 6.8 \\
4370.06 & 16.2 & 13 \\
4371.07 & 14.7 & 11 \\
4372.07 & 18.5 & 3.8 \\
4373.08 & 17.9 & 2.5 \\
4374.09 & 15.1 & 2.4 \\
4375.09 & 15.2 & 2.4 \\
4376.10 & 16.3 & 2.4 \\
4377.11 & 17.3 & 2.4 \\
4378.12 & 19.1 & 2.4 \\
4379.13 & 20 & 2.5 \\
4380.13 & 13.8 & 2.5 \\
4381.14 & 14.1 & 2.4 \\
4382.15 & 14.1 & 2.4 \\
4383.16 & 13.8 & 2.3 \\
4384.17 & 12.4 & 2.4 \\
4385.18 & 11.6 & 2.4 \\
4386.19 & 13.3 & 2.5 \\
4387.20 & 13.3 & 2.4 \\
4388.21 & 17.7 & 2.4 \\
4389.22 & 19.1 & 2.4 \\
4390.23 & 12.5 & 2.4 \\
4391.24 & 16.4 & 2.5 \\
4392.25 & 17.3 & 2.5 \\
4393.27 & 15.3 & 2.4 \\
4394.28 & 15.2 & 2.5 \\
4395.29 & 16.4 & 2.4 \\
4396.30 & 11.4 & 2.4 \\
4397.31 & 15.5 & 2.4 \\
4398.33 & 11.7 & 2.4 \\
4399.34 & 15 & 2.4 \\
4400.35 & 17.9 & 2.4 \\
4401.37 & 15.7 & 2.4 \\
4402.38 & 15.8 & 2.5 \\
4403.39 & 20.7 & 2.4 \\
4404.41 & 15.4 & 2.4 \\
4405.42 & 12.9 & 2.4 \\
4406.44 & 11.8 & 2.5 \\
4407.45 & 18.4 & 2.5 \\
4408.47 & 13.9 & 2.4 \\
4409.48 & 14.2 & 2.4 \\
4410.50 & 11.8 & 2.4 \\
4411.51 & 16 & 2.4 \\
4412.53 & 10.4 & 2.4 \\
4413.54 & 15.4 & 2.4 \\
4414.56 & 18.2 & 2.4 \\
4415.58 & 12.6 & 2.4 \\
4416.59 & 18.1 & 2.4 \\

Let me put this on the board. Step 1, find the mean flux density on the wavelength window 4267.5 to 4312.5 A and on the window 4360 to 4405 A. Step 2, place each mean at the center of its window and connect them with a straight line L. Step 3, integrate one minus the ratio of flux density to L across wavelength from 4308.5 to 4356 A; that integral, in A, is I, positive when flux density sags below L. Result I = 5.7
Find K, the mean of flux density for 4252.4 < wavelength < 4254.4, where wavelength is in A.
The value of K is 15.3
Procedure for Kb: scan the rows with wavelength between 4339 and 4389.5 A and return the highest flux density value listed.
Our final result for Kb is 20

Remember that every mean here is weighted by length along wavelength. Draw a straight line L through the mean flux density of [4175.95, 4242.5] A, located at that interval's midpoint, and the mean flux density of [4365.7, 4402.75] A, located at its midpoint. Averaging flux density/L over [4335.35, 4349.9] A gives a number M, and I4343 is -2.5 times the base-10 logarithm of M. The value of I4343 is 0.29 mag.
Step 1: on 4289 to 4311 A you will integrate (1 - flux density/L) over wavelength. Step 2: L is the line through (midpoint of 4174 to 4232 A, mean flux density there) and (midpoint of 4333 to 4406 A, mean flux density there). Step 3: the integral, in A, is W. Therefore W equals 2.28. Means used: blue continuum 15.6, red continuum 14.6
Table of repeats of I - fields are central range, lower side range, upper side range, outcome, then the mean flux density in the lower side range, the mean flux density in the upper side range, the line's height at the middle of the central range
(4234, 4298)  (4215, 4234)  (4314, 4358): -3.6 A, 15.5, 13.2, 14.7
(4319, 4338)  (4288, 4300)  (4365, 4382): 0.9 A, 13.8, 16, 14.8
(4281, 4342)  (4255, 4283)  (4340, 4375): 5.1 A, 16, 14.1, 15.1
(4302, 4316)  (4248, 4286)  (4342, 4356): 0.4 A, 16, 11.8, 13.8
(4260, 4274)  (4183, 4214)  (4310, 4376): -0.7 A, 15.7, 14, 14.9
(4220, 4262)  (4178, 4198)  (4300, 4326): -3.7 A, 15.3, 13.5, 14.5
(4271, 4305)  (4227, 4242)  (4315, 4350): -1.0 A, 15.4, 13.1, 14.2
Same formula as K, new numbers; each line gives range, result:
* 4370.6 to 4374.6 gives 16.6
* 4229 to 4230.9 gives 15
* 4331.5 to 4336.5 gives 14.2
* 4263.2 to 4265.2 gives 13.7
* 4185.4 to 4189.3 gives 13.3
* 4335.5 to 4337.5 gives 13.9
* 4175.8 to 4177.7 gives 15.6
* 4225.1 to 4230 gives 14.9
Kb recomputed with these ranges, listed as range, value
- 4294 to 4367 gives 18.6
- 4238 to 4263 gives 20.5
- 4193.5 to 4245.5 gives 20.8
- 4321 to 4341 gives 17.7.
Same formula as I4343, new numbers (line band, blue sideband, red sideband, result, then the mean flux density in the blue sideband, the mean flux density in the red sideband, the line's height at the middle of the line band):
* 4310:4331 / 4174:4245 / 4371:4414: 0.109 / 15.6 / 15.2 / 15.4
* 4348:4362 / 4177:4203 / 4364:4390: 0.132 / 15.5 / 15.6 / 15.6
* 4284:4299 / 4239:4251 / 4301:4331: 0.023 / 16.3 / 13.7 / 14.6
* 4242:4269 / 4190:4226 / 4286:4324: -0.105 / 15.9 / 13.5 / 14.7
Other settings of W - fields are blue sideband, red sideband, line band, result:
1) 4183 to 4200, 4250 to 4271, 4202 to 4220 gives -0.6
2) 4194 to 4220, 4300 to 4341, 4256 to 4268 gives -1.3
